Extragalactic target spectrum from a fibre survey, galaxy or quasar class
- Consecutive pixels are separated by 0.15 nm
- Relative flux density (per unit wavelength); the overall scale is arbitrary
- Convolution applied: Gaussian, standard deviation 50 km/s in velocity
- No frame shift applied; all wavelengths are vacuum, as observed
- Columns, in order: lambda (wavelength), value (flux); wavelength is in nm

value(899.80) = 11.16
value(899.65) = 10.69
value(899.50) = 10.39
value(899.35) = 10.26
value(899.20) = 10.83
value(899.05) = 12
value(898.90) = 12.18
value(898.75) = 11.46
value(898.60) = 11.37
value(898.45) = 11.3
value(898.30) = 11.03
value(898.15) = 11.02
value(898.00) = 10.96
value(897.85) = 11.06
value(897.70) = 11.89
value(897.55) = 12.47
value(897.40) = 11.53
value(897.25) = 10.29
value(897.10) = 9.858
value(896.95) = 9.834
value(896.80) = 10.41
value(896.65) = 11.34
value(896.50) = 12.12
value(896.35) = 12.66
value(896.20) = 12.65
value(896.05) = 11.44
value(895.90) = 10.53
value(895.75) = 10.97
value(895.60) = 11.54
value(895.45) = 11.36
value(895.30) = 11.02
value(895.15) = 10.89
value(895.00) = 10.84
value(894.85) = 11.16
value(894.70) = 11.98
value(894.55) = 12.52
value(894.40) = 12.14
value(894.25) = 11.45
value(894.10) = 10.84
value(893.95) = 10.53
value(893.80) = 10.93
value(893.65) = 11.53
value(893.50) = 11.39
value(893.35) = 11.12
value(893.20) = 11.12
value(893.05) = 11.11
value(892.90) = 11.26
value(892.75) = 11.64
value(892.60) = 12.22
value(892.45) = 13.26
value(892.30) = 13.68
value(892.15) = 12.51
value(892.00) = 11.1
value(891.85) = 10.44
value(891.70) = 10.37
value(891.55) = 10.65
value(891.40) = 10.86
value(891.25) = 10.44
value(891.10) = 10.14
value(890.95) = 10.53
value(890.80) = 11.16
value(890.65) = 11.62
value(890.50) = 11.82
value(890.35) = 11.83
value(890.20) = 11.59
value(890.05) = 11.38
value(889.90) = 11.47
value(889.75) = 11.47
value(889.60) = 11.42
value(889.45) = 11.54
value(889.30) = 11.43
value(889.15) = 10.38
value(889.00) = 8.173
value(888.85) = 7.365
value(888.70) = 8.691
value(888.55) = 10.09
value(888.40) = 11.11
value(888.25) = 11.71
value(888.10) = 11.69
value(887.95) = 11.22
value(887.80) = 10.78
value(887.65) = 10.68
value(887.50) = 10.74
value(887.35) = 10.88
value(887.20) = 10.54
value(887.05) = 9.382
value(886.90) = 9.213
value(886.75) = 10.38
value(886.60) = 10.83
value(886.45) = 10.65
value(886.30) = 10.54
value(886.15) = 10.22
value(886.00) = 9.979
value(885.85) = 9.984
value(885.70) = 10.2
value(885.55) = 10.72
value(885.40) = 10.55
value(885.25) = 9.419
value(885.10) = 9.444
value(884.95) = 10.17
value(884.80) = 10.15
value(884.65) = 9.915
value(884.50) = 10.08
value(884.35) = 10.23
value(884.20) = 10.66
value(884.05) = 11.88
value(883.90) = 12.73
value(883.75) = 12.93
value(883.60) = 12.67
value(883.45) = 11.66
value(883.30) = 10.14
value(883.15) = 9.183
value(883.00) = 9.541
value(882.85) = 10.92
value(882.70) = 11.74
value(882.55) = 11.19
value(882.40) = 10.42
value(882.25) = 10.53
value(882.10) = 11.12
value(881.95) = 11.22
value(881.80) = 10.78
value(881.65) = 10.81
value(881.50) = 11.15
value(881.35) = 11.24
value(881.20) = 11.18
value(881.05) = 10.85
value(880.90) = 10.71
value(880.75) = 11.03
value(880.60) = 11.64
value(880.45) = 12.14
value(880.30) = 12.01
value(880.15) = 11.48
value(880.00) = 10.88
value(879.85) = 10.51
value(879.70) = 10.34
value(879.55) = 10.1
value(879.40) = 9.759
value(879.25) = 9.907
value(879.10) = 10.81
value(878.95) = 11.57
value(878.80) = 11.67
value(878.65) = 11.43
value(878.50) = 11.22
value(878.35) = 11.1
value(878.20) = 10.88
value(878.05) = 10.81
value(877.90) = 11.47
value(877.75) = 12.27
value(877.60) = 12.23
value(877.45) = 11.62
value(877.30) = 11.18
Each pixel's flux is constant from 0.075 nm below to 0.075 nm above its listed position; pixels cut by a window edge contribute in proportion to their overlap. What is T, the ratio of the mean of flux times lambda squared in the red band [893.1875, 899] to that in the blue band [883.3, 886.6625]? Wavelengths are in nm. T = 1.08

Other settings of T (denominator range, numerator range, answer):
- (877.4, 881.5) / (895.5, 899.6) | 1.05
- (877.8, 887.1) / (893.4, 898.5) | 1.08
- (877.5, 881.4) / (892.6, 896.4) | 1.06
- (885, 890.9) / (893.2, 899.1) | 1.09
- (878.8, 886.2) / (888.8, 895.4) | 1.06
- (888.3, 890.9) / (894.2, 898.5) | 1.07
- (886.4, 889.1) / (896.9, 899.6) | 1.11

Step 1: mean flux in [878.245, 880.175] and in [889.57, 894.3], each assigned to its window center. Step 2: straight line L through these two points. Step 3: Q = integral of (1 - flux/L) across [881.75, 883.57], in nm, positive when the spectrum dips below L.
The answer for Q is 0.03 nm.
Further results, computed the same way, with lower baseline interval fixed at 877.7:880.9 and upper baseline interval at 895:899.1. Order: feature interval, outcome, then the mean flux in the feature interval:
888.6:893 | 0.068 nm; 11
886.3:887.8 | 0.104 nm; 10.4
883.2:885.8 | 0.085 nm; 10.8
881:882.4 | 0.019 nm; 11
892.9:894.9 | -0.021 nm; 11.4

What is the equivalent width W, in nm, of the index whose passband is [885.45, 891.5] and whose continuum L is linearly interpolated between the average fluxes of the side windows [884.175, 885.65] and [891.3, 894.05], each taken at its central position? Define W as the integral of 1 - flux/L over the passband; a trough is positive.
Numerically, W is 0.051 nm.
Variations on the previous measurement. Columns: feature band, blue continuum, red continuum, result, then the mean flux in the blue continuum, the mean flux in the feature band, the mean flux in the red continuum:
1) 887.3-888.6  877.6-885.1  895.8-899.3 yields 0.01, 11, 11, 11.3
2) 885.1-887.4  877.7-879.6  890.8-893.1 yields 0.20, 11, 10.2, 11.3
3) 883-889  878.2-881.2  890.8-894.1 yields 0.37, 11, 10.5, 11.3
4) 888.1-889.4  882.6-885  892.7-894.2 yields 0.12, 10.9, 10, 11.1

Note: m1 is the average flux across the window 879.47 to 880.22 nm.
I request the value 10.7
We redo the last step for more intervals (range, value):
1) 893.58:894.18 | 11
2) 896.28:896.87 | 11.6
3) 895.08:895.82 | 11.2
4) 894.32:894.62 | 12.3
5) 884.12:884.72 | 10.2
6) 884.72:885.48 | 9.95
